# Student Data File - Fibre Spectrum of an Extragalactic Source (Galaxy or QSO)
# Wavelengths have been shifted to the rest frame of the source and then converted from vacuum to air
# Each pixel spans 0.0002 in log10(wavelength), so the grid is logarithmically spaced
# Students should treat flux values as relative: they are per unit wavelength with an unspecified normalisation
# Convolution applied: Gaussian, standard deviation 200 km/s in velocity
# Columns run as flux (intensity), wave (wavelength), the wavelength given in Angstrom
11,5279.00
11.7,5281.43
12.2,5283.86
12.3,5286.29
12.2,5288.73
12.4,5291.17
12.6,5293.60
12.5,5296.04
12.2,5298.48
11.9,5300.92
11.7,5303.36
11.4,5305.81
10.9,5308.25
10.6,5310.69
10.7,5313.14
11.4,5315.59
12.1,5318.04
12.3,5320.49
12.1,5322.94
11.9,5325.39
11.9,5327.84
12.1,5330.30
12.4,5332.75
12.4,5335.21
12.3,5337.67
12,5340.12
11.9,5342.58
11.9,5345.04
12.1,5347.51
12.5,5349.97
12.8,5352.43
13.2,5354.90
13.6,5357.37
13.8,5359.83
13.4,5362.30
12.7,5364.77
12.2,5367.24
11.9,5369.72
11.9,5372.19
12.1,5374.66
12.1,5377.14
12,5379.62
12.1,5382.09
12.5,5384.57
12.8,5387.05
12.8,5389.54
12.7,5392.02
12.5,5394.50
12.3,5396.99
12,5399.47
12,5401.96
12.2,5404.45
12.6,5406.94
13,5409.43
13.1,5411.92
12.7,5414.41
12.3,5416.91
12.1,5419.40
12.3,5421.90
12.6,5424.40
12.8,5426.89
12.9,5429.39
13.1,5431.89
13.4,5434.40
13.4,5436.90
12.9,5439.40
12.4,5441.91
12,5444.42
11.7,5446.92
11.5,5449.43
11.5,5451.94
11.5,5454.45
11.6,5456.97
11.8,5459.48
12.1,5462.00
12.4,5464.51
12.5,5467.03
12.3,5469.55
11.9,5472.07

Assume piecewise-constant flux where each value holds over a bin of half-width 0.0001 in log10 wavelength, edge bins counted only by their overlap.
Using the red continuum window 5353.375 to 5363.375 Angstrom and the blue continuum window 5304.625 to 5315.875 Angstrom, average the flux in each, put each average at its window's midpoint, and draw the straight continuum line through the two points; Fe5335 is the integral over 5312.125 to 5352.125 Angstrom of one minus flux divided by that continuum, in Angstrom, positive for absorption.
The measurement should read 0.2 Angstrom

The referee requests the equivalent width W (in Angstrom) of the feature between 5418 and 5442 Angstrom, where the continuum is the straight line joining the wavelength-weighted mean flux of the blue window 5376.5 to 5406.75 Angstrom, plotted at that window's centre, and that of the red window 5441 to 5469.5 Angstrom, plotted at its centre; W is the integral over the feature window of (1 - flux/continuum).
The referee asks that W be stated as -1.4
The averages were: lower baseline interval 12.3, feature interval 12.8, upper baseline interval 11.9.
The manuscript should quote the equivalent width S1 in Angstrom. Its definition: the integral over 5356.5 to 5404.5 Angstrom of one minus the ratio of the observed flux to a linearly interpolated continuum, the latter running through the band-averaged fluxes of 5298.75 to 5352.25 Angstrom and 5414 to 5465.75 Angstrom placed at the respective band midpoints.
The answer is -1.57 Angstrom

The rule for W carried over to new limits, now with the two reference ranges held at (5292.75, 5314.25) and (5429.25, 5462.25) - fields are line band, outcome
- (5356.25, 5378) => -1.4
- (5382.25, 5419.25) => -1.4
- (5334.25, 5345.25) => -0.3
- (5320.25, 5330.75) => -0.3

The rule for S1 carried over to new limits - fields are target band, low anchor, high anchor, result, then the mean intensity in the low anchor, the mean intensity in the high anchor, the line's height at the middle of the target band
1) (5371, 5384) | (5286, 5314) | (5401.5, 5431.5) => 0.3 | 11.8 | 12.6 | 12.3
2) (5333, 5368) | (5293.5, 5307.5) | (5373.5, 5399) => -1.2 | 12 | 12.4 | 12.2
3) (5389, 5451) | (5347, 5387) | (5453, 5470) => -1.4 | 12.6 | 12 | 12.3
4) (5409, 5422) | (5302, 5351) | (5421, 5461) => -0.4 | 11.8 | 12.3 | 12.2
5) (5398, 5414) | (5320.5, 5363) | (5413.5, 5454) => 0.0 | 12.5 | 12.5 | 12.5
